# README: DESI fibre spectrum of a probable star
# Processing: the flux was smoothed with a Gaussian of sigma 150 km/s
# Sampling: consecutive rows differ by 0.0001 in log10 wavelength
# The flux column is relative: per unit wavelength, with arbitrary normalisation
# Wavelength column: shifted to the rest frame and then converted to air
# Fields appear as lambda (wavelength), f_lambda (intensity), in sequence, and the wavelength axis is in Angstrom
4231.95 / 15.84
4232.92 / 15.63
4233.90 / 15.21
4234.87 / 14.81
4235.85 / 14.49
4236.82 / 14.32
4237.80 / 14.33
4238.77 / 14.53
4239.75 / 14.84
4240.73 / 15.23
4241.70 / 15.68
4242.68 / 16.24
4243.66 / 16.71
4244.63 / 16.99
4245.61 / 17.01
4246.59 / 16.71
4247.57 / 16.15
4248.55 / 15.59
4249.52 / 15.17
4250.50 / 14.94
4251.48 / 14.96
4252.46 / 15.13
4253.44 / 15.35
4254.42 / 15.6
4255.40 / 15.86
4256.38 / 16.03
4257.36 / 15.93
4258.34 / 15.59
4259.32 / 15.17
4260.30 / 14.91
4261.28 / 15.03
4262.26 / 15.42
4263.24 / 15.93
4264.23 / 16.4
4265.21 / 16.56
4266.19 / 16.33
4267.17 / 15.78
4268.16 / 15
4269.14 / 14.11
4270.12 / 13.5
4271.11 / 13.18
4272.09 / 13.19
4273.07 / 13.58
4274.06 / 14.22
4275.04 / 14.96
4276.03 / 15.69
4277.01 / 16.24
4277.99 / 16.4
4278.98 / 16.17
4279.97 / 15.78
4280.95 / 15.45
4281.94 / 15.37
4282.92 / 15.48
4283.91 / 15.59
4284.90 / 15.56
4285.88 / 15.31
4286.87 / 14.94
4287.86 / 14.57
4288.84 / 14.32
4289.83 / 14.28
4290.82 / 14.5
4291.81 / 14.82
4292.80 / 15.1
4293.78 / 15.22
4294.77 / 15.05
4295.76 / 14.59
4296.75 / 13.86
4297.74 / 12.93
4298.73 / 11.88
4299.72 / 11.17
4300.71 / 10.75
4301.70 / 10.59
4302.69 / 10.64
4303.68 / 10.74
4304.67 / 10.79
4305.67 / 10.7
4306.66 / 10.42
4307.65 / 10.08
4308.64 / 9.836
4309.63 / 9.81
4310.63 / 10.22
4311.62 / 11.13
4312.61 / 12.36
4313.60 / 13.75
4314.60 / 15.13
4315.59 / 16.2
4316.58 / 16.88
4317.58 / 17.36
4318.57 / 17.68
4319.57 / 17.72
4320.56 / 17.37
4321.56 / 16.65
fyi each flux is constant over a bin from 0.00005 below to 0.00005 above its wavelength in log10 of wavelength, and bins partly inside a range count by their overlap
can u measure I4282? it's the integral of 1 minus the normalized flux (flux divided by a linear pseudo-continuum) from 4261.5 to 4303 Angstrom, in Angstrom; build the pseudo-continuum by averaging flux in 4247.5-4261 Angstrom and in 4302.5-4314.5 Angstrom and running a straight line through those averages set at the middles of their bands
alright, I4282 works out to -4.4 Angstrom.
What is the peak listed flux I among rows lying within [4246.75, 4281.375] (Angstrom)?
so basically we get 16.56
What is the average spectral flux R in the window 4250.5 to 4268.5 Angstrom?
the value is 15.6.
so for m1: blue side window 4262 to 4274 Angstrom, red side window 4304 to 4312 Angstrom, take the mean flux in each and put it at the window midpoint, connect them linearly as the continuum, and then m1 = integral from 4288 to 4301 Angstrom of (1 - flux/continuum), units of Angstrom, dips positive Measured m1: -2.07 Angstrom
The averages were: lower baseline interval 14.9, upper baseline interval 10.4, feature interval 13.8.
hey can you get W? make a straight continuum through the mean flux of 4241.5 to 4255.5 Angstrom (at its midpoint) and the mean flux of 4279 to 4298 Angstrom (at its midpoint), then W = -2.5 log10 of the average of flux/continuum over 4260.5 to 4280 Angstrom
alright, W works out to 0.02 mag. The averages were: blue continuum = 15.9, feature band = 15.2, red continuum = 14.9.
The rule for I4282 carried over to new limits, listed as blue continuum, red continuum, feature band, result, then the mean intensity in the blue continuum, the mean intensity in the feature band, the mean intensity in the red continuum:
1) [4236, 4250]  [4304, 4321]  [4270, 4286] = -0.6 Angstrom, 15.7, 15.1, 13.3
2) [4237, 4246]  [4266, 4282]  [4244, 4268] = -0.7 Angstrom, 15.7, 15.8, 15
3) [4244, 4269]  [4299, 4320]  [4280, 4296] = -1.4 Angstrom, 15.7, 15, 12.5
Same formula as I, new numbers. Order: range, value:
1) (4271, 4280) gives 16.4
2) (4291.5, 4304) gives 15.22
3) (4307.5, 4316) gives 16.2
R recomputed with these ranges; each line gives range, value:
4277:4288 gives 15.6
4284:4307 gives 13.2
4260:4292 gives 15.1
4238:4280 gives 15.4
